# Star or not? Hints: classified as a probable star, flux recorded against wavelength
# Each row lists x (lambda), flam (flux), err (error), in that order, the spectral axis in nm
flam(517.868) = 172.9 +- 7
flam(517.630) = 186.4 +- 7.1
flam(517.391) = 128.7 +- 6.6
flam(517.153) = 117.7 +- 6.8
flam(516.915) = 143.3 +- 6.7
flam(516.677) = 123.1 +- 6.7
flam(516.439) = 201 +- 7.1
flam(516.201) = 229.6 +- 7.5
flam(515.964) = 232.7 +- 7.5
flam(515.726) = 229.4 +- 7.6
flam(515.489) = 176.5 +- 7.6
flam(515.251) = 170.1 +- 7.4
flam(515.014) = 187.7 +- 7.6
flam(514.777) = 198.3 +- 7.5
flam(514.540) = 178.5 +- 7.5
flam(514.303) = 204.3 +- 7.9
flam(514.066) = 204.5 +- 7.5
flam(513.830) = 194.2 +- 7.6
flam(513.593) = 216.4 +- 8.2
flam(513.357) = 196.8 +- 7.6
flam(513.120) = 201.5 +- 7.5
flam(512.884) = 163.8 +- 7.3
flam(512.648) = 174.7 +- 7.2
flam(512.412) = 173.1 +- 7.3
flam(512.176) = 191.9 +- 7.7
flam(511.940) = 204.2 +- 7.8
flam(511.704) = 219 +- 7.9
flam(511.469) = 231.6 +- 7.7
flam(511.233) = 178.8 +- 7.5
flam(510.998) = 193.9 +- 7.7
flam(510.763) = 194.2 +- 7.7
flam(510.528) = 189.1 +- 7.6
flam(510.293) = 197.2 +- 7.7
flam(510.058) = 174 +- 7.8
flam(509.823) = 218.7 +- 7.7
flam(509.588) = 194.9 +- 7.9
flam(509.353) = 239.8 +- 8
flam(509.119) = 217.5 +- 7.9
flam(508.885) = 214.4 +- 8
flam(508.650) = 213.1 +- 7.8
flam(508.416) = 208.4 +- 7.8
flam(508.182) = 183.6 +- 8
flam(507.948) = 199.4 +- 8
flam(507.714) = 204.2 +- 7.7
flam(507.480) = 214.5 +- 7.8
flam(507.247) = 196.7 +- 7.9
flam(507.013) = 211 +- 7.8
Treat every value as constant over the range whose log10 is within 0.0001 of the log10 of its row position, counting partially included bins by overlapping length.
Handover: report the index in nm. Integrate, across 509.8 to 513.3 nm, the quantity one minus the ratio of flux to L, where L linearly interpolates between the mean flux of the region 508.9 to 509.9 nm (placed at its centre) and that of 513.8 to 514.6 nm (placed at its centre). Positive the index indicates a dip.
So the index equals 0.25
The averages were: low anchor 217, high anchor 197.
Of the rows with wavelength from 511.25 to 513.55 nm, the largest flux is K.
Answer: 231.6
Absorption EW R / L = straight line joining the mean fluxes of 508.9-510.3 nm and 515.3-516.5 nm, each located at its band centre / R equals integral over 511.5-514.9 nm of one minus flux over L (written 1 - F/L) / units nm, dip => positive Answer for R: 0.24 nm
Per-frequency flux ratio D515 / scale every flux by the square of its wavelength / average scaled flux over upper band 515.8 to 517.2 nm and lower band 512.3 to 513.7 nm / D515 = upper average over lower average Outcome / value 1.0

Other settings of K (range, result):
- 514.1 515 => 204.3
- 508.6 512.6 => 239.8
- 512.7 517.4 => 232.7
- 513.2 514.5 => 216.4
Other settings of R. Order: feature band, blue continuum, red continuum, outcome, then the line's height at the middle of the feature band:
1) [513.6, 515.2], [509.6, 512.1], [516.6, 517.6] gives -0.324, 162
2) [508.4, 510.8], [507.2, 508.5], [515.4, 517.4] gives -0.112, 197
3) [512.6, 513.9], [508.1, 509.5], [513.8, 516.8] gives 0.054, 200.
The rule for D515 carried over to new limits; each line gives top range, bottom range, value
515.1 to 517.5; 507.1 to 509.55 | 0.87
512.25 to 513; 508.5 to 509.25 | 0.81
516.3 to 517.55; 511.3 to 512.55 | 0.73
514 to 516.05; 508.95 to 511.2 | 1.00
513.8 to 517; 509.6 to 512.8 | 1.00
